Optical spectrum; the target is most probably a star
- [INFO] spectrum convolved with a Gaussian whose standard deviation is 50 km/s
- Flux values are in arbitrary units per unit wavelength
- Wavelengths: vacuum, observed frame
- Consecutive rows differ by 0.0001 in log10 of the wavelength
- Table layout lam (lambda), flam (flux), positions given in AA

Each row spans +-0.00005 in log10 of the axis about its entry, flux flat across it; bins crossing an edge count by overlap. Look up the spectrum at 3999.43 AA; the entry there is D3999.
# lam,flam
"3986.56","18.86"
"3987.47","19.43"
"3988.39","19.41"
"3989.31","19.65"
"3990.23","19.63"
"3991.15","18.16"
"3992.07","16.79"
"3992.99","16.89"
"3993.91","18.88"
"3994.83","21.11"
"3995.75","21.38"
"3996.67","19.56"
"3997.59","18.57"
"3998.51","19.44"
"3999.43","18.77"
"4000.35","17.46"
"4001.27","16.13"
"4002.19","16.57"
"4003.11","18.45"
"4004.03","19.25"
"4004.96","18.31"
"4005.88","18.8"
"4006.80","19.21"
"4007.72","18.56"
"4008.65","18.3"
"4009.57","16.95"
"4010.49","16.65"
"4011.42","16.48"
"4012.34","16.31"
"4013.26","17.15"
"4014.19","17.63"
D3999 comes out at 18.77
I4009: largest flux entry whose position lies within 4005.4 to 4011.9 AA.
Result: 19.21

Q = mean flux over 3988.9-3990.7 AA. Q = 19.6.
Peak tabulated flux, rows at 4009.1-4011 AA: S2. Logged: 16.95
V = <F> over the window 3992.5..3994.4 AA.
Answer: 17.9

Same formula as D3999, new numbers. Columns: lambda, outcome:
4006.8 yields 19.21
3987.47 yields 19.43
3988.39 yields 19.41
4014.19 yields 17.63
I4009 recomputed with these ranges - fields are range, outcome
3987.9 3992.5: 19.65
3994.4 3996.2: 21.38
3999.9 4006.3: 19.25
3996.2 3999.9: 19.56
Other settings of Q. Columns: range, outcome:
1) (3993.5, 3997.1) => 20.3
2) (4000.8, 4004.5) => 17.6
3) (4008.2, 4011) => 17.3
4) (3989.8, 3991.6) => 18.9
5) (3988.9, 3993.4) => 18.2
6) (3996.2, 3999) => 19.2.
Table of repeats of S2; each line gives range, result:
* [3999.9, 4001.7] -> 17.46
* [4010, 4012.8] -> 16.65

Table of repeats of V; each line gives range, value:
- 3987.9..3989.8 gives 19.5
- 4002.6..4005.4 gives 18.6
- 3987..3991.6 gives 19.3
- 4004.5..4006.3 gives 18.6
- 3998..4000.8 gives 18.6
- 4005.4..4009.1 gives 18.7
